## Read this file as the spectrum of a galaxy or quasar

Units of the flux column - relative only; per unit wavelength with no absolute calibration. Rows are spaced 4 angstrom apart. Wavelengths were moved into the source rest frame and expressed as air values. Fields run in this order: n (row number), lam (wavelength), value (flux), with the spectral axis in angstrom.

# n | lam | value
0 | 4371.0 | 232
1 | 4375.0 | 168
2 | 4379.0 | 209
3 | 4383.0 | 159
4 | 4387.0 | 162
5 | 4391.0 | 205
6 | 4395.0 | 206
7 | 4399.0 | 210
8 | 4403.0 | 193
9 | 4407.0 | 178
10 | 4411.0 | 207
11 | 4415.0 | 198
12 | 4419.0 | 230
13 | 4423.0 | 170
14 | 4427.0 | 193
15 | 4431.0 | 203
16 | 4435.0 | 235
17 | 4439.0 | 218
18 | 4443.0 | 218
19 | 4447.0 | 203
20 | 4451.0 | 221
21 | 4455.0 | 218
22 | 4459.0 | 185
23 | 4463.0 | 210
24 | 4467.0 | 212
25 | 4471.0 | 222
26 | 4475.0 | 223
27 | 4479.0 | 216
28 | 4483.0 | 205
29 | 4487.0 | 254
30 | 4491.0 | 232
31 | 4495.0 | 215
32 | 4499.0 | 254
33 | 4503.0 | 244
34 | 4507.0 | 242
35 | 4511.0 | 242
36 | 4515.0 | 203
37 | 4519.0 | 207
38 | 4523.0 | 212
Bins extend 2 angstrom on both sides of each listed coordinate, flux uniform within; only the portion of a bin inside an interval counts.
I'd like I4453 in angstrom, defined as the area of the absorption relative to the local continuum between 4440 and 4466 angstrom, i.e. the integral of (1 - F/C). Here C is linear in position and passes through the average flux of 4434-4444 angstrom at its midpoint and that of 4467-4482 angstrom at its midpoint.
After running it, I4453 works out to 1.4 angstrom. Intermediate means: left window 223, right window 218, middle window 210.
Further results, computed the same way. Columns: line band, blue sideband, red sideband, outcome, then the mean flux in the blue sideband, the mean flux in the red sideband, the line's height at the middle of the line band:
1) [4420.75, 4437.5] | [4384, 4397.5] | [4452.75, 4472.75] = -0.1 angstrom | 189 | 209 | 200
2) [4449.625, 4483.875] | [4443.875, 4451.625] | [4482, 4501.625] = 1.3 angstrom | 211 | 234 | 221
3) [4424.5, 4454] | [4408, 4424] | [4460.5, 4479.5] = -0.7 angstrom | 202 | 216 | 208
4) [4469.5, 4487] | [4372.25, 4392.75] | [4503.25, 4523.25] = -0.6 angstrom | 182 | 224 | 213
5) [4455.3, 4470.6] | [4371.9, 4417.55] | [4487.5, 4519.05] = 0.8 angstrom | 192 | 232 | 217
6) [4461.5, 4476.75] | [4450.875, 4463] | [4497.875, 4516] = -0.2 angstrom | 206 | 238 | 214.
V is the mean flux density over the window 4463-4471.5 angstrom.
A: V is 214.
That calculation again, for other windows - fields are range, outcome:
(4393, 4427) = 199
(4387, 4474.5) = 206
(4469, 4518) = 229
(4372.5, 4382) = 188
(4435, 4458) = 216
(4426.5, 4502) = 219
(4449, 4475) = 212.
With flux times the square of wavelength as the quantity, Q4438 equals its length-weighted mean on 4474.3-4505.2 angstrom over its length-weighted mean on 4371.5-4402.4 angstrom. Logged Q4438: 1.3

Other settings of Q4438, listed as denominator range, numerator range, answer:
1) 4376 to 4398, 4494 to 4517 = 1.31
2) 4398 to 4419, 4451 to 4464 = 1.06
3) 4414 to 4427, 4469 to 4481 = 1.14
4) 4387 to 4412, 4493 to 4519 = 1.23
